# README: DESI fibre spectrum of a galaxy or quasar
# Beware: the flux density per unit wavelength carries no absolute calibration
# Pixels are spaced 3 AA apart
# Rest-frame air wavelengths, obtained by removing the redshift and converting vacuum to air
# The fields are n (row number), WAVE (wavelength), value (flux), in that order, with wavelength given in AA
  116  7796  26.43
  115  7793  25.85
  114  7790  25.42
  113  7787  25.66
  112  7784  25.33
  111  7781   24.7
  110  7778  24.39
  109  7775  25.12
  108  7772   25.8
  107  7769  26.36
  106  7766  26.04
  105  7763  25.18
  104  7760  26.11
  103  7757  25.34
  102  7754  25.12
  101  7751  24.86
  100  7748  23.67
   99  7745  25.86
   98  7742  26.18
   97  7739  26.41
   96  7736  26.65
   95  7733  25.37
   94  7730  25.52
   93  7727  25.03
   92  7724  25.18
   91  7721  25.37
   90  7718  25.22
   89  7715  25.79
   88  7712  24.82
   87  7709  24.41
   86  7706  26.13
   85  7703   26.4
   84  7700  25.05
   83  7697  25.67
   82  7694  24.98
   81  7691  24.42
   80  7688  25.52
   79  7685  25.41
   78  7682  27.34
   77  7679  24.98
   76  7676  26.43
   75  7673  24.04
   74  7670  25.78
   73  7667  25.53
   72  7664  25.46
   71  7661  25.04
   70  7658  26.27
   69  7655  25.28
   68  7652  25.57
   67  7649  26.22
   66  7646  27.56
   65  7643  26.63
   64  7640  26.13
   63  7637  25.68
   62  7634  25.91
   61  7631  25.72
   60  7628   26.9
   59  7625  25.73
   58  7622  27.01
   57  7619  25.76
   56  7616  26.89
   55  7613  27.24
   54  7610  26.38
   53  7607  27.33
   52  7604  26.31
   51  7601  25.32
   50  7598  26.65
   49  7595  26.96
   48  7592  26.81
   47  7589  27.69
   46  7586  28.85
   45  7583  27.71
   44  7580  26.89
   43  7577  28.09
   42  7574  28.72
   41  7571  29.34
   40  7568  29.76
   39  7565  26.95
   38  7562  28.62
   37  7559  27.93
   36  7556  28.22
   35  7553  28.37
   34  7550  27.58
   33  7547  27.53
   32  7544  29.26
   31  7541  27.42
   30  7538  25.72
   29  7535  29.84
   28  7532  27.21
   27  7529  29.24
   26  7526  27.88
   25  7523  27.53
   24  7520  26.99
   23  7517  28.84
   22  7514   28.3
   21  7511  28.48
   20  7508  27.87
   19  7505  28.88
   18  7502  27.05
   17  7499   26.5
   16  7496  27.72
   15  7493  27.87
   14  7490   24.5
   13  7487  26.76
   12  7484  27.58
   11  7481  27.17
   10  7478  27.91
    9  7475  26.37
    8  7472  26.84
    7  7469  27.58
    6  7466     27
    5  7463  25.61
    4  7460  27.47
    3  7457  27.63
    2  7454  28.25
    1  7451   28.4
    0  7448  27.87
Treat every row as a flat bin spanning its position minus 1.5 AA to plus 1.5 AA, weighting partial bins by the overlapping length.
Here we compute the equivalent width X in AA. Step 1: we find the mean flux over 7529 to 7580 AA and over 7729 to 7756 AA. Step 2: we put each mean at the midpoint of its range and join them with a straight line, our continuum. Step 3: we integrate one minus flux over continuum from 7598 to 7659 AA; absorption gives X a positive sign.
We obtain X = 1.8 AA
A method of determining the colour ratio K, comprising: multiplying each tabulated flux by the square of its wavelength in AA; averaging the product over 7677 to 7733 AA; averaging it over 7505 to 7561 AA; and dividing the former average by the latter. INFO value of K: 0.95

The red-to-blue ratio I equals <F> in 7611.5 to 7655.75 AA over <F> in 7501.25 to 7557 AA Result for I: 0.9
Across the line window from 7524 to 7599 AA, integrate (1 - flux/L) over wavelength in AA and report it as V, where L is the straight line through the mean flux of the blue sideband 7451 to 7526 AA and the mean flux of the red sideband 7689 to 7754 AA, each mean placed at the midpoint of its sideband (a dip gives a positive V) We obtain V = -3.40 AA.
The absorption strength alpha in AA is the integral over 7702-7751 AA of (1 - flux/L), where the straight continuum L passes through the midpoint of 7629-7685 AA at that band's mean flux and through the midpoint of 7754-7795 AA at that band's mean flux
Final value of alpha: 0.3 AA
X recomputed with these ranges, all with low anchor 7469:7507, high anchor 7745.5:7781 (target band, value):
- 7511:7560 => -2.2 AA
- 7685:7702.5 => 0.3 AA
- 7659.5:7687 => 0.3 AA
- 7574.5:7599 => -1.0 AA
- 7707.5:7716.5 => 0.2 AA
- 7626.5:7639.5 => 0.0 AA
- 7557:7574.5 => -1.3 AA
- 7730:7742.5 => -0.3 AA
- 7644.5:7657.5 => -0.1 AA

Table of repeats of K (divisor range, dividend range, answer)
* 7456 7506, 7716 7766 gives 1.01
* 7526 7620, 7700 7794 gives 0.96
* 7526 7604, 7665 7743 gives 0.95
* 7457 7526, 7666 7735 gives 0.98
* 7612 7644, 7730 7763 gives 1.00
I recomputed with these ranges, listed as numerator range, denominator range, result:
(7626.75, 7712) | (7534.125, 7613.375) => 0.93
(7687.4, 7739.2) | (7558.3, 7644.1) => 0.94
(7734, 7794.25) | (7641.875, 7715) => 1.00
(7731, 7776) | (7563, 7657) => 0.95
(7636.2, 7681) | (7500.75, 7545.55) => 0.92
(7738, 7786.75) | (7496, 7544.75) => 0.91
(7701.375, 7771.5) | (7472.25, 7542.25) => 0.93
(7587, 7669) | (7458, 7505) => 0.97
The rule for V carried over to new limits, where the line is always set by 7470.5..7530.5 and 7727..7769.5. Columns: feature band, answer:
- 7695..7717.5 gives 0.4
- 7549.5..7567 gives -0.6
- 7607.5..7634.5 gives 0.1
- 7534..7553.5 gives -0.5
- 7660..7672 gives 0.4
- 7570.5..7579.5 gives -0.5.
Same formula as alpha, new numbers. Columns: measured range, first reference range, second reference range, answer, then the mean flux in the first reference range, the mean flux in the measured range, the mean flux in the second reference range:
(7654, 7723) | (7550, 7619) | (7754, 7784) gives 2.37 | 27.6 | 25.4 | 25.4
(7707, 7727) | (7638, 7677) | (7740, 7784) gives 0.32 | 25.8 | 25.1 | 25.3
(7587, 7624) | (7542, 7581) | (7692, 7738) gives 0.99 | 28.3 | 26.7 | 25.4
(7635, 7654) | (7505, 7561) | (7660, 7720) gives -0.06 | 28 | 26.3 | 25.4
